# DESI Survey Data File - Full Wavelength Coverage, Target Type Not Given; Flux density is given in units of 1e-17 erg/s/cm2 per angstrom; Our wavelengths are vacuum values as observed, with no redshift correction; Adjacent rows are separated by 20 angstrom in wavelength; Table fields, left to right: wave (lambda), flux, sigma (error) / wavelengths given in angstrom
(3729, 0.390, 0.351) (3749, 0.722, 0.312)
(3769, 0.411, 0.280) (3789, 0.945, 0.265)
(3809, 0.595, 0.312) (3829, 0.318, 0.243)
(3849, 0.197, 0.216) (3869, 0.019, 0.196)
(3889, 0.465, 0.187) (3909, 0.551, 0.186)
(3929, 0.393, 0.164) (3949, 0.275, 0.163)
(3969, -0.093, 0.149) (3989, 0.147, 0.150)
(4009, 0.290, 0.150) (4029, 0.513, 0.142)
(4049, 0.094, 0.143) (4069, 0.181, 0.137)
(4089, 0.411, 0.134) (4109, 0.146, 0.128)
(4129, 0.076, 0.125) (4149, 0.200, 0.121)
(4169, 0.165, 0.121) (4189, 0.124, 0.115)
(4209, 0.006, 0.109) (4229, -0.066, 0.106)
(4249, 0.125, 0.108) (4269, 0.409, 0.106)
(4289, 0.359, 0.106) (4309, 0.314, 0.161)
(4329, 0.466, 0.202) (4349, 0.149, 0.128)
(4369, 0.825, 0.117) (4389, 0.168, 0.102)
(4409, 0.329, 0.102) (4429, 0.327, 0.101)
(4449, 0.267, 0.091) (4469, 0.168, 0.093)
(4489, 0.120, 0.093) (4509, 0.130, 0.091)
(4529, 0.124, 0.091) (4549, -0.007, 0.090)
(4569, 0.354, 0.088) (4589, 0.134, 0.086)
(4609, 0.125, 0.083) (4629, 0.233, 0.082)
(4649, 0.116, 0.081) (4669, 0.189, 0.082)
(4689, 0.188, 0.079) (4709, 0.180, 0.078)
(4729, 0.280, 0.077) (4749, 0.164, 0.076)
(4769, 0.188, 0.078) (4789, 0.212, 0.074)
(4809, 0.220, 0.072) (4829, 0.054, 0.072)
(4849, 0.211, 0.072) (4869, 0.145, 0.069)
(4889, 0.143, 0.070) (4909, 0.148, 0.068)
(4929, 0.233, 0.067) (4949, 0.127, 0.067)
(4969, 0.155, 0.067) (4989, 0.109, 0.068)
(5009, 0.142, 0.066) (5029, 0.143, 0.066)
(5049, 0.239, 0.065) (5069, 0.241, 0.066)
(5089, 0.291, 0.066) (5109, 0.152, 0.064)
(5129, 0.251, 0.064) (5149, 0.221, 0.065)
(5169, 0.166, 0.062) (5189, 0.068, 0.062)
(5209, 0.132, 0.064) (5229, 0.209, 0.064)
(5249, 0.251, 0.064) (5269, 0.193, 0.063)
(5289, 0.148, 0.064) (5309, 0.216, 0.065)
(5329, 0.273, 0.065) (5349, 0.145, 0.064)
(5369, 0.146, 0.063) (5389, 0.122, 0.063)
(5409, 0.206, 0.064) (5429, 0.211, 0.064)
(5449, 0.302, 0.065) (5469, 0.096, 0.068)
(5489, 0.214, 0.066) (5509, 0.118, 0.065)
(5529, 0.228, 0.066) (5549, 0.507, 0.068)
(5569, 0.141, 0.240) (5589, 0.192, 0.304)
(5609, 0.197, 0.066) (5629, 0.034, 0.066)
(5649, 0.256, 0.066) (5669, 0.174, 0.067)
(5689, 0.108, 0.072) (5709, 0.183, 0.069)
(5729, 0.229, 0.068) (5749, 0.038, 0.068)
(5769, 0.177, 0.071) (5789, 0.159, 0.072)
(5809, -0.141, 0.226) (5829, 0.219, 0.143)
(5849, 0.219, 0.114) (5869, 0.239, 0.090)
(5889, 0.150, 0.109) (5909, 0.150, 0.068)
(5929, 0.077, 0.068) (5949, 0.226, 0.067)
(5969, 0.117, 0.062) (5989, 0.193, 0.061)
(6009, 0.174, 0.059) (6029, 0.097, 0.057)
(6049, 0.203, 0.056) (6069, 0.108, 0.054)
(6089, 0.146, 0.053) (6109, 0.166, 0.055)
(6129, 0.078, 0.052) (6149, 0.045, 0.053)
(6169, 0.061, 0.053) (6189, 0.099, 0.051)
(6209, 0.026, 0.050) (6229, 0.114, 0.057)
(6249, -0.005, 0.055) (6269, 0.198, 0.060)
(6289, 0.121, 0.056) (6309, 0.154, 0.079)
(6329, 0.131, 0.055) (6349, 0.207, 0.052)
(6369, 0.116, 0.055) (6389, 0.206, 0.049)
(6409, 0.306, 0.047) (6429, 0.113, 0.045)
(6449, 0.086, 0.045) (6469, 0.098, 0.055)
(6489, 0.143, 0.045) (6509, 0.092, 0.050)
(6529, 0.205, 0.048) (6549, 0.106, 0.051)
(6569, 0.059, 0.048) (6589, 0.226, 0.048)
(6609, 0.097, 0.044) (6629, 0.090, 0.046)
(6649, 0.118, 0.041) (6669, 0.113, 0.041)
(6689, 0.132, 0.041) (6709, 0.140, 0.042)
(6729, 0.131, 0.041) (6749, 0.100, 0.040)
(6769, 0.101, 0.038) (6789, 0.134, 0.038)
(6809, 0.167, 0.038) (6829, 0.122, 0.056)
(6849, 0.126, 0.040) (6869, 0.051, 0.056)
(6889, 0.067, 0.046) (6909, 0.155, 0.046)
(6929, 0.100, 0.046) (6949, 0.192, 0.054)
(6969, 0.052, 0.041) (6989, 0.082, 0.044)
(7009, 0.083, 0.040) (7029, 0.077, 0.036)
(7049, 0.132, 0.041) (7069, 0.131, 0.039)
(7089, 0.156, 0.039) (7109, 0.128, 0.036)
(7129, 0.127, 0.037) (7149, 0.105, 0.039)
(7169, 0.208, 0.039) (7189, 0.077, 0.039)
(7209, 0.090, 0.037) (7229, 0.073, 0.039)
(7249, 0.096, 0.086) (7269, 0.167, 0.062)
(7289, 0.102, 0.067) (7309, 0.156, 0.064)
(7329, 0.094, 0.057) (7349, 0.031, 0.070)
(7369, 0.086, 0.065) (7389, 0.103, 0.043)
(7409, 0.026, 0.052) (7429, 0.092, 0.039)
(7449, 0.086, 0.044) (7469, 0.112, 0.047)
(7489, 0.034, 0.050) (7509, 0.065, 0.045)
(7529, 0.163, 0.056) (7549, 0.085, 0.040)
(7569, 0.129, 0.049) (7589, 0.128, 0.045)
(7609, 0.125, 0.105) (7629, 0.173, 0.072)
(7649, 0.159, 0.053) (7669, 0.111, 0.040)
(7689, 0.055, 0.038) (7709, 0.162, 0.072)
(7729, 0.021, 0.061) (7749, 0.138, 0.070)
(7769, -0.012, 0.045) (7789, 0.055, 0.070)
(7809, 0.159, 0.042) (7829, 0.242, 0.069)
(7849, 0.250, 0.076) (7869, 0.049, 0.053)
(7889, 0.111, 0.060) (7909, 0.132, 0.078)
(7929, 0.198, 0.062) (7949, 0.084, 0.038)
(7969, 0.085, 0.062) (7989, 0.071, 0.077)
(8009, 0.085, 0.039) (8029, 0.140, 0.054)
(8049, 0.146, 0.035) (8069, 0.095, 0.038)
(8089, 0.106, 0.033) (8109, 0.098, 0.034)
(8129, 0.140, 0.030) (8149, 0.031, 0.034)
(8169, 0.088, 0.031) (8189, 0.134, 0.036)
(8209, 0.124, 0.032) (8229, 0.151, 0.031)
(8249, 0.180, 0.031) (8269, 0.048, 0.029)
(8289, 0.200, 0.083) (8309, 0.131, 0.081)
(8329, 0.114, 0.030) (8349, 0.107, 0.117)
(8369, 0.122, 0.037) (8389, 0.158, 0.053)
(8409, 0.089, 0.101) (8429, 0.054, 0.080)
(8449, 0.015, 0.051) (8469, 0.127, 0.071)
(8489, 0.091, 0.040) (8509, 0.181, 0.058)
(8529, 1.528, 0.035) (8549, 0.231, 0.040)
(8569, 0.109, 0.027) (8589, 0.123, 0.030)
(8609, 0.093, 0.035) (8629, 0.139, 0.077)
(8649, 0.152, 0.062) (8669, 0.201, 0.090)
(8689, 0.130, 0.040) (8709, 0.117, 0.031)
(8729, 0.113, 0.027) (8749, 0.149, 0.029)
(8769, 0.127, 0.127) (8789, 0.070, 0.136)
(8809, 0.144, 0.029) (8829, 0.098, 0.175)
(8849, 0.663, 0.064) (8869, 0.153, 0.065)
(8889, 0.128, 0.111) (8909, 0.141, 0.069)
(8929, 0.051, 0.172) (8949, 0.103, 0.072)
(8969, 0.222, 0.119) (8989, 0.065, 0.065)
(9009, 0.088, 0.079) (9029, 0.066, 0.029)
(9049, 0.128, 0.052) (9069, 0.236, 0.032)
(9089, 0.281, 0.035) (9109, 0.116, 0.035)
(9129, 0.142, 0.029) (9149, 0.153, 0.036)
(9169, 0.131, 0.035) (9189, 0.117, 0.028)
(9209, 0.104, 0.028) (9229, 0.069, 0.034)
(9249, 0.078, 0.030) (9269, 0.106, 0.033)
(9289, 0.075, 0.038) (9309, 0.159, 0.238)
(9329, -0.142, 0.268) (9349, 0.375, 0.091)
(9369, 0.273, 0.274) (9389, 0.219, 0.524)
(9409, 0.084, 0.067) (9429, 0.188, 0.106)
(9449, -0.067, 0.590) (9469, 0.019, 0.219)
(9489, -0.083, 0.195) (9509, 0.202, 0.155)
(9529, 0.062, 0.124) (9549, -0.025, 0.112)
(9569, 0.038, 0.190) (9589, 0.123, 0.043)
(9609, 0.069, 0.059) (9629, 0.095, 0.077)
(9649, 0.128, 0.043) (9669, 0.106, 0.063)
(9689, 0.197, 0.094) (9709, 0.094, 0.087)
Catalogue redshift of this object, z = 1.29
